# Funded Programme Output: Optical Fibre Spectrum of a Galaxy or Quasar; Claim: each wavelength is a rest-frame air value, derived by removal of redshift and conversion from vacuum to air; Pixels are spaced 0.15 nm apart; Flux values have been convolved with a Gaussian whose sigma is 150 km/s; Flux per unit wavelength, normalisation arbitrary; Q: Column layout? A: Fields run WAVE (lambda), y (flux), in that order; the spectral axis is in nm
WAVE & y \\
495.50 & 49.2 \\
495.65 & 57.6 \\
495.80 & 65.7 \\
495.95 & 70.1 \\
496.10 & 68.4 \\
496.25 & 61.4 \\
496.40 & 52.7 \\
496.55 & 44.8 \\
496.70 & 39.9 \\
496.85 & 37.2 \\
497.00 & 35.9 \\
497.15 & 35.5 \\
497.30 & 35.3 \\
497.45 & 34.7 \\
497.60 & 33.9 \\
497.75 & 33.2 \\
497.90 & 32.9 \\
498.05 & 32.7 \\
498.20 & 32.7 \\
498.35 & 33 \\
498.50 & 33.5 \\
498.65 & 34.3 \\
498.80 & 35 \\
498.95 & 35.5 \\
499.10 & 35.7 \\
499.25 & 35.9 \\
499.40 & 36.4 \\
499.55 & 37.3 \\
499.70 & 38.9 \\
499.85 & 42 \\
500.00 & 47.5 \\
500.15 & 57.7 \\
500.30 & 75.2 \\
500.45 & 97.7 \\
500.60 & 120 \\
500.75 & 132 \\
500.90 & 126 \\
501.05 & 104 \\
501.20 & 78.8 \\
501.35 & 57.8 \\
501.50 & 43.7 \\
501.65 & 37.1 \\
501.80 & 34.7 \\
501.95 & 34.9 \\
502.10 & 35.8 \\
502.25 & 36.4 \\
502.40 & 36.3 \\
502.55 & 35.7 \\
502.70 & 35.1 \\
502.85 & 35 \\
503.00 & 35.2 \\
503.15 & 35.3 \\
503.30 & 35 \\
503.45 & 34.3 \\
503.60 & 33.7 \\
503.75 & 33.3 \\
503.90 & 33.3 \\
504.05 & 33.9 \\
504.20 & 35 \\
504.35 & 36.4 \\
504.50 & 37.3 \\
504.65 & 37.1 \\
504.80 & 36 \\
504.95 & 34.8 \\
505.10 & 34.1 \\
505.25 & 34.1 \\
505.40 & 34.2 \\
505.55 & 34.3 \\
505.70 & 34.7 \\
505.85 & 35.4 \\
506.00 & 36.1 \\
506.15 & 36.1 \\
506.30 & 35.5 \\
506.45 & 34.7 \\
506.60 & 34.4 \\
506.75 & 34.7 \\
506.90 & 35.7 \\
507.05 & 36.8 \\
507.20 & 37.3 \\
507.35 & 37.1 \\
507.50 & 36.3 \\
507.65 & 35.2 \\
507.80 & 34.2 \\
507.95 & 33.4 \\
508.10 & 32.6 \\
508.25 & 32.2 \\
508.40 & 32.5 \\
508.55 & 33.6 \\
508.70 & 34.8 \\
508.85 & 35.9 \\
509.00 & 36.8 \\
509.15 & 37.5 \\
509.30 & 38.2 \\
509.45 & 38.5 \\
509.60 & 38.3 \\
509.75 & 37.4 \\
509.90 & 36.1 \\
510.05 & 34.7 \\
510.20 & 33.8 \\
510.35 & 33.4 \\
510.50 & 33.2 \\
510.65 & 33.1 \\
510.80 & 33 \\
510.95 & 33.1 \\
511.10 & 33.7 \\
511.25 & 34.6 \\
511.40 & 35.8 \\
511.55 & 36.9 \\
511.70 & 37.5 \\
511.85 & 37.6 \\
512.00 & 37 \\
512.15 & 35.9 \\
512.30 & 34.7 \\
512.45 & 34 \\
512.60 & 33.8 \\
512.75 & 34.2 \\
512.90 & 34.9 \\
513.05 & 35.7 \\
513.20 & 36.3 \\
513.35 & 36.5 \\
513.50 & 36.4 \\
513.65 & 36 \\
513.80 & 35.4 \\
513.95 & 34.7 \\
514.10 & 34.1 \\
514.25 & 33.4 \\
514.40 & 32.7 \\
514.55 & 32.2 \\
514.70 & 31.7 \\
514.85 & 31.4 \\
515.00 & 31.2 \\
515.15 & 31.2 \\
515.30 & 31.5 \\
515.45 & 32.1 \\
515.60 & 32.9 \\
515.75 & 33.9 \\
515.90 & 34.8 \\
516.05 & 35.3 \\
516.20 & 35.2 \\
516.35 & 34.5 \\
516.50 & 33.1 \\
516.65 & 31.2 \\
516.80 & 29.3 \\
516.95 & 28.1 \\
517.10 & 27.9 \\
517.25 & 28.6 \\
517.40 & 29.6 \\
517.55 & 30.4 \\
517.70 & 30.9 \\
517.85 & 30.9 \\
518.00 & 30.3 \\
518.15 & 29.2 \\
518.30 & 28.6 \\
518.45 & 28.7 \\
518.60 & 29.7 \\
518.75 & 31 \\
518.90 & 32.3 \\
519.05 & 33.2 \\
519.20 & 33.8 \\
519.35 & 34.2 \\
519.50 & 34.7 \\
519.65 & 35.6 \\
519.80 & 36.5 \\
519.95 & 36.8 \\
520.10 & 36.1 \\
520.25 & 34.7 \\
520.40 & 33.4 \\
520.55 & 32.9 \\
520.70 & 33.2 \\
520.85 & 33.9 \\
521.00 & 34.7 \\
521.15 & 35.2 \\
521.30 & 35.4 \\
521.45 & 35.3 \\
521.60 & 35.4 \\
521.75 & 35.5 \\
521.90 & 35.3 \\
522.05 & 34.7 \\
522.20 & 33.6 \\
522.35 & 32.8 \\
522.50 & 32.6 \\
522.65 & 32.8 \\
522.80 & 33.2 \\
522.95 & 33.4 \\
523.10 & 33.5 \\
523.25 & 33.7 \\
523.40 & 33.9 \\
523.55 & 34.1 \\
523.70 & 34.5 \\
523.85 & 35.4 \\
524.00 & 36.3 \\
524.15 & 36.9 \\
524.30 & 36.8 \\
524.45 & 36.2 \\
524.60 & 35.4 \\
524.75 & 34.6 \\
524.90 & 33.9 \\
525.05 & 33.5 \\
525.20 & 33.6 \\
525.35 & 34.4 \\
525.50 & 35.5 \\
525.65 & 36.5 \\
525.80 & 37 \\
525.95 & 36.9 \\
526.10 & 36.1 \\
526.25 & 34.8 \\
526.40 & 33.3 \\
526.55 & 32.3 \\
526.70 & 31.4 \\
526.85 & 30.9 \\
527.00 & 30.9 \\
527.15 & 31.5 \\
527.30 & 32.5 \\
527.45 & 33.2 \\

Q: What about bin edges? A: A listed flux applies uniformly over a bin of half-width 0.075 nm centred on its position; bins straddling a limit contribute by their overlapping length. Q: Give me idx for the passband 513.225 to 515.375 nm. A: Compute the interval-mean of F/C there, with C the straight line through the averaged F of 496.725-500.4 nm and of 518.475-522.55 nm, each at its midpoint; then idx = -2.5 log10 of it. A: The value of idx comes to 0.06 mag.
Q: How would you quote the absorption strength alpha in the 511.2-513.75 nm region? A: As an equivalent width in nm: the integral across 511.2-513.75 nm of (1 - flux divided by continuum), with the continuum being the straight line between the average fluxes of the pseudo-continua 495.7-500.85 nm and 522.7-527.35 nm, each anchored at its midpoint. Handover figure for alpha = 0.35 nm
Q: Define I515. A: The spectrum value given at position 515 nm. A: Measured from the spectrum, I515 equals 31.2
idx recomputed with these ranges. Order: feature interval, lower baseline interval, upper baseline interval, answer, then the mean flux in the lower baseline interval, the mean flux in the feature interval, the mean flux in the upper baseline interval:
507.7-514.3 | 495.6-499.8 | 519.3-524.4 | 0.07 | 41.3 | 35.1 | 34.6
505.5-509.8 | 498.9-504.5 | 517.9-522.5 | 0.25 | 50.4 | 35.5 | 33.5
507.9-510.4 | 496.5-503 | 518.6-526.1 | 0.20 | 48.4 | 35.3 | 34.6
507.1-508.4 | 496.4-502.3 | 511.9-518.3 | 0.18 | 50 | 34.7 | 32.9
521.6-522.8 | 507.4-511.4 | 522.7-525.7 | 0.03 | 34.9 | 34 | 34.7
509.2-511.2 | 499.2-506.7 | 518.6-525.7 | 0.19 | 46.5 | 35.1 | 34.4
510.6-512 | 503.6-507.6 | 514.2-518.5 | -0.06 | 35.3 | 35.2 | 31.4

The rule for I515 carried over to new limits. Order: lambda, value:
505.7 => 34.7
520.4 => 33.4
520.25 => 34.7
